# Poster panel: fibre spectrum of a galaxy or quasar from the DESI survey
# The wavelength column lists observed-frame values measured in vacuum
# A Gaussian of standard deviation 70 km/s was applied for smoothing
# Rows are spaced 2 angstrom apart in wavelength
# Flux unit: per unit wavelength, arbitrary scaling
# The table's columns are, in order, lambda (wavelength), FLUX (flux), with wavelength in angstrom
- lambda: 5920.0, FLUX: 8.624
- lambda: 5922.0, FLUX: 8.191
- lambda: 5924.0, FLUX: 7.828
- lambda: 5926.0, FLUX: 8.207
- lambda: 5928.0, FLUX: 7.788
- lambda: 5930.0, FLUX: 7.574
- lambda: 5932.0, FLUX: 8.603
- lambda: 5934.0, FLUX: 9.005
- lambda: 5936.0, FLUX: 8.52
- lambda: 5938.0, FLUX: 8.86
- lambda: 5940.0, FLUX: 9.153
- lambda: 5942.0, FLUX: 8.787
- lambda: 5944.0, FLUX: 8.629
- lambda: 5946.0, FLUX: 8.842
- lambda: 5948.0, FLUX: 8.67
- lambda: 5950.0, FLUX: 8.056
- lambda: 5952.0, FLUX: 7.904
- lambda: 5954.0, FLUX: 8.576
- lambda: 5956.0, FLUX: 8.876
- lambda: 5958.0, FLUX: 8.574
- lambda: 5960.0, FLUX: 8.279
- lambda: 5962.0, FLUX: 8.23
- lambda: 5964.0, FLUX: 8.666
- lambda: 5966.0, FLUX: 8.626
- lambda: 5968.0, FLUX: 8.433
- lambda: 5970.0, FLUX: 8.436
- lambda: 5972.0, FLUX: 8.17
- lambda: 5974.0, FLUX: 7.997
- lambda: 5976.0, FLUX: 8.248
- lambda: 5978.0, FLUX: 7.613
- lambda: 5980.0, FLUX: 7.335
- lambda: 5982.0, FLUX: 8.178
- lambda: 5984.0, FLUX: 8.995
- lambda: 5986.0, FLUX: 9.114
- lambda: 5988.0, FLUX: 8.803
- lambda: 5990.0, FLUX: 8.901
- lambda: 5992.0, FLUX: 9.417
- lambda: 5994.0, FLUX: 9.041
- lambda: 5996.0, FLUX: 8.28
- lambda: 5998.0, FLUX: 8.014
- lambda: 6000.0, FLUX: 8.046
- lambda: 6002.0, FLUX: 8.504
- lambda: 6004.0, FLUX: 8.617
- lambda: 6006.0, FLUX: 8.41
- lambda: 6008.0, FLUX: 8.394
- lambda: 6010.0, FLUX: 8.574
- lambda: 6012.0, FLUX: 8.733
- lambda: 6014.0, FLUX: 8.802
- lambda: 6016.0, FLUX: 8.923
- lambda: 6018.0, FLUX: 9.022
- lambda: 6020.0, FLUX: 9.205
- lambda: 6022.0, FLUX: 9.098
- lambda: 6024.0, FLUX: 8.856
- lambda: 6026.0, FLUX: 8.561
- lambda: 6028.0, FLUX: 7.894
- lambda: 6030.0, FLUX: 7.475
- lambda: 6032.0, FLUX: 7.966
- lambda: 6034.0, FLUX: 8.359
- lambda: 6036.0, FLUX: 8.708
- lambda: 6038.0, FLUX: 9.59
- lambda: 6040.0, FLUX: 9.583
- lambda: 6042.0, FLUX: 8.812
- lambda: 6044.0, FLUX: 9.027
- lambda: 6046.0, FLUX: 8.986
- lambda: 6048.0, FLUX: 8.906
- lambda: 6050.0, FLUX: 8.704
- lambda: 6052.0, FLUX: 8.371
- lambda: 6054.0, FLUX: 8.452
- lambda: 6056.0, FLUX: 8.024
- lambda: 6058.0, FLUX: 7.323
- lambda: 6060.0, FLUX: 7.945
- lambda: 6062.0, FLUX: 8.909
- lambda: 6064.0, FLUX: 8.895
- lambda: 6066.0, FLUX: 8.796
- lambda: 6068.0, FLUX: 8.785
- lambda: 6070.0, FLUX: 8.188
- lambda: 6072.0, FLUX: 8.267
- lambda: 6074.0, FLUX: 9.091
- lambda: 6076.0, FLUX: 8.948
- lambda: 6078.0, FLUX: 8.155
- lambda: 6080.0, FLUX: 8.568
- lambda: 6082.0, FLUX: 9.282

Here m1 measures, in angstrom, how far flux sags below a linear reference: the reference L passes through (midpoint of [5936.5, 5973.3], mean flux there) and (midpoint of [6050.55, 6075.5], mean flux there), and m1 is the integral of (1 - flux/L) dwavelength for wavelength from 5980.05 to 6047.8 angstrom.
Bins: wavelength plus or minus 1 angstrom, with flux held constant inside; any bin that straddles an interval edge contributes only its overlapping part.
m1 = -1.6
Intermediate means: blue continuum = 8.54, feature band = 8.68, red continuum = 8.44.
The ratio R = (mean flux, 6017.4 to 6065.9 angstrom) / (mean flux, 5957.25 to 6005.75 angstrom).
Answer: 1.0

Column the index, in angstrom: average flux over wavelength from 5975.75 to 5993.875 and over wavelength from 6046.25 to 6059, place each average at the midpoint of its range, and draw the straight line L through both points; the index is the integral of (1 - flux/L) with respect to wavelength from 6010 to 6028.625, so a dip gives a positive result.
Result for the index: -0.8 angstrom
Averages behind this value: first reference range 8.55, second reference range 8.34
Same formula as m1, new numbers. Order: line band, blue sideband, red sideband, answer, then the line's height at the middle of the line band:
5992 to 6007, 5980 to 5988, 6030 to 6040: 0.2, 8.6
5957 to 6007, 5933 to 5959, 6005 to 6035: 1.0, 8.6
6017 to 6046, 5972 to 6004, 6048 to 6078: -0.9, 8.46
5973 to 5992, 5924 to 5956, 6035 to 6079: 0.3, 8.54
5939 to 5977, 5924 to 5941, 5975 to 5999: -0.1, 8.46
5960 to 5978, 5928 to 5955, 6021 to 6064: 0.5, 8.53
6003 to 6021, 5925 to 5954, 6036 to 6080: -0.3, 8.58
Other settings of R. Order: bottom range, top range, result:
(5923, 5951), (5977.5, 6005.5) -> 1.00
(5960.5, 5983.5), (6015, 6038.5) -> 1.05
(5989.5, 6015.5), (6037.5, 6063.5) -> 1.01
